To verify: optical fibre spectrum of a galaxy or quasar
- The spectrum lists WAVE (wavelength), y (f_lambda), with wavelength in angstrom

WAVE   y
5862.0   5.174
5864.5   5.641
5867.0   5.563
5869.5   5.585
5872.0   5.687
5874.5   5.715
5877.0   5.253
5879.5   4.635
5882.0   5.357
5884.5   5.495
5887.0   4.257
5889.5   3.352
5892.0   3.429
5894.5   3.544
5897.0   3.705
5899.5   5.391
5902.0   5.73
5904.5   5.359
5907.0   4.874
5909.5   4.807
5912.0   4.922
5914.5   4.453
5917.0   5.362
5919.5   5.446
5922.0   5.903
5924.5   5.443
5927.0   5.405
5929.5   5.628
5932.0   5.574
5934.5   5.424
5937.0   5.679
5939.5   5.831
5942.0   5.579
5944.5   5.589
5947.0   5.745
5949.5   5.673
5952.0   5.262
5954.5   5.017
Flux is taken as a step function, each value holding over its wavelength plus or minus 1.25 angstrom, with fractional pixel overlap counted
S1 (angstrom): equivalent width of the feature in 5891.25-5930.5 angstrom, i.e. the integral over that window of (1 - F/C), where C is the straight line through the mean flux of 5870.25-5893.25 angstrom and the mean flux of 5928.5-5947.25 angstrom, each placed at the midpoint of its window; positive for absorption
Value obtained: 2.01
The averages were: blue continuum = 4.81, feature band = 4.98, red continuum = 5.63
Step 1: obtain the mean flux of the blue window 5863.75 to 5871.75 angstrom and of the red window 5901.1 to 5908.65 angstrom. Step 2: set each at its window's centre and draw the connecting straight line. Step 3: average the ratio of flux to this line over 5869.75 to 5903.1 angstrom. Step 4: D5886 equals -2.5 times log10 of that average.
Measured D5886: 0.15 mag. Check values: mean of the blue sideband 5.6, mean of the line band 4.76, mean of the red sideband 5.27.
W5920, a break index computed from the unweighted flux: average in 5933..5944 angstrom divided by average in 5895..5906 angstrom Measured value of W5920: 1.14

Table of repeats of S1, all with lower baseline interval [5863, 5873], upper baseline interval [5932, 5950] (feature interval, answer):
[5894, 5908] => 2.0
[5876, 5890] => 2.1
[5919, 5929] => 0.1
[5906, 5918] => 1.6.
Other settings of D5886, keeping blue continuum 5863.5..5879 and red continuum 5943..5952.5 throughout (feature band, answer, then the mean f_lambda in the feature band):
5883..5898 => 0.36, 3.99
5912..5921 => 0.10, 5.09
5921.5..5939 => 0.00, 5.58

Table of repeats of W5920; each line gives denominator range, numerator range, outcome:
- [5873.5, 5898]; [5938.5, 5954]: 1.25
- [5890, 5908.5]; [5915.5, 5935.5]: 1.22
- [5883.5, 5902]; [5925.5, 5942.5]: 1.31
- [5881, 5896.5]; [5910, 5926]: 1.25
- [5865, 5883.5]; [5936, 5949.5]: 1.05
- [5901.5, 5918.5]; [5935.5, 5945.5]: 1.12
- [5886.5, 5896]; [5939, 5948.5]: 1.58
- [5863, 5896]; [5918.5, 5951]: 1.15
